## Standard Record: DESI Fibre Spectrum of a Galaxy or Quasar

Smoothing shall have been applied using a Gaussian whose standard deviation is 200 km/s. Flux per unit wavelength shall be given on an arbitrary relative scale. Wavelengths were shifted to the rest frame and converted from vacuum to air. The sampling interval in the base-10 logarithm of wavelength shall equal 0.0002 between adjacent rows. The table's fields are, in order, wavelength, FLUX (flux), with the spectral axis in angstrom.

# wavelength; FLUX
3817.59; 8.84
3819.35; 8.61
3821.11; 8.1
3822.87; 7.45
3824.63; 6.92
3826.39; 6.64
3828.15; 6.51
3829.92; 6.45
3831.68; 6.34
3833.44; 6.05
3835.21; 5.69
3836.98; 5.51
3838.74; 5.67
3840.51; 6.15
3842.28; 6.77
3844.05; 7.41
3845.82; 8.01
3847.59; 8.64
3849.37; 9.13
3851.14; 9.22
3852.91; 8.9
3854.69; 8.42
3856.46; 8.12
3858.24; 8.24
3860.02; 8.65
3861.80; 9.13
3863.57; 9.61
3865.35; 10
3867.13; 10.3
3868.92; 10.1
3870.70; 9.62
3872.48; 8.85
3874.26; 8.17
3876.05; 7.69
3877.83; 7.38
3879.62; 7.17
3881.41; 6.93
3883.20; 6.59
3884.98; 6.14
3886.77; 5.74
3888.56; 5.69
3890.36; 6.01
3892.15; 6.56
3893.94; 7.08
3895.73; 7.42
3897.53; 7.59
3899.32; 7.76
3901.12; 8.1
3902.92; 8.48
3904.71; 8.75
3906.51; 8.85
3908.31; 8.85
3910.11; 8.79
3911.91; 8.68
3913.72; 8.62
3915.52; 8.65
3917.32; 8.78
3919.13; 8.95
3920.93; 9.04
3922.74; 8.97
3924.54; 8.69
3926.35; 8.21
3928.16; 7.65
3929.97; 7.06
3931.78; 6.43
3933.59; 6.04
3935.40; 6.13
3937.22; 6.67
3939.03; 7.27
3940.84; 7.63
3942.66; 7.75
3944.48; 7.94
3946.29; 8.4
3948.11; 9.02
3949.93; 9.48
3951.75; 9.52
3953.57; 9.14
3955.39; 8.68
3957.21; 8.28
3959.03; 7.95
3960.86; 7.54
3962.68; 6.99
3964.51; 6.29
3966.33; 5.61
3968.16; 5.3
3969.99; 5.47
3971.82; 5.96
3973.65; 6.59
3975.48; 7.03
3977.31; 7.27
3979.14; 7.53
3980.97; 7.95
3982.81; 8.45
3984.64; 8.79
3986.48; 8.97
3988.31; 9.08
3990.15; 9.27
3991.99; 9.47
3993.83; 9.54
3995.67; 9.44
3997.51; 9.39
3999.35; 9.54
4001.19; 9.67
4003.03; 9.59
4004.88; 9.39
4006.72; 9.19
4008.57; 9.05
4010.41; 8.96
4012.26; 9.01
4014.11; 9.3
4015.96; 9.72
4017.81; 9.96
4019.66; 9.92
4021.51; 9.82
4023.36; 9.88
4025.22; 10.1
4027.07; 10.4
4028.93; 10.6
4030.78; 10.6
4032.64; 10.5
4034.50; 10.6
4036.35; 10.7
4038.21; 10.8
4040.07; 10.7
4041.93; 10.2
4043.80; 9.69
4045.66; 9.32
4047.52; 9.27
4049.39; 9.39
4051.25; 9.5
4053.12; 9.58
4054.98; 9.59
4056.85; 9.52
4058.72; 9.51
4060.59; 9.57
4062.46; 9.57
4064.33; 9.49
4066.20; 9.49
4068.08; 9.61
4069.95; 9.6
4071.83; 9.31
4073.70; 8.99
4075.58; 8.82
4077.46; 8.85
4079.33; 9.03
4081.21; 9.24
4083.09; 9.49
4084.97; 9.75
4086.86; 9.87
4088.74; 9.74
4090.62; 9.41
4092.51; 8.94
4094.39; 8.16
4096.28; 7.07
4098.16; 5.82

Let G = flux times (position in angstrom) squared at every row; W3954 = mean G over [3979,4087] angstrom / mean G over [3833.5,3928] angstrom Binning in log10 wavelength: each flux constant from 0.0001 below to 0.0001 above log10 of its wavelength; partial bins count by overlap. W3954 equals 1.3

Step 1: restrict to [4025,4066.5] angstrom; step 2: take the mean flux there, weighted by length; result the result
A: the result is 9.95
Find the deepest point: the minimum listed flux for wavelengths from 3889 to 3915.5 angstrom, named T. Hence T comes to 6.01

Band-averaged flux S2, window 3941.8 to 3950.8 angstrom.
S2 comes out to 8.52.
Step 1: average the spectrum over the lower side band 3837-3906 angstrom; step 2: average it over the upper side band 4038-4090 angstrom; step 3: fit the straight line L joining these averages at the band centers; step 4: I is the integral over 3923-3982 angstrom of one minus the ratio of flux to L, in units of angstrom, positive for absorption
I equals 7.76 angstrom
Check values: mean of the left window 7.87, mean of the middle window 7.44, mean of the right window 9.53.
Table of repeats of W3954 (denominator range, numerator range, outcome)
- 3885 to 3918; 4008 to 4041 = 1.38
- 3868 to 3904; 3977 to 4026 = 1.31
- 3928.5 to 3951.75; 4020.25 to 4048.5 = 1.41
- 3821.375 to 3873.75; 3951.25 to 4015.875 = 1.12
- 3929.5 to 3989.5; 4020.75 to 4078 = 1.36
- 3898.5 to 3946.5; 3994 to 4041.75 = 1.29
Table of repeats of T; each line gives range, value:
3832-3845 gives 5.51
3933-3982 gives 5.3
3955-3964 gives 6.99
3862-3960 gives 5.69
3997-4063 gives 8.96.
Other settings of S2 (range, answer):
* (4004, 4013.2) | 9.12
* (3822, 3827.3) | 7.01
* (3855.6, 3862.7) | 8.54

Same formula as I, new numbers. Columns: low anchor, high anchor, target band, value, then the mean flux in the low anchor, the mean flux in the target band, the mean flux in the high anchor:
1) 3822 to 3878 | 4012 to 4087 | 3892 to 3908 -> 0.8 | 7.88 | 7.94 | 9.73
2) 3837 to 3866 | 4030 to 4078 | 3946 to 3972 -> 4.0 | 8.16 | 7.6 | 9.72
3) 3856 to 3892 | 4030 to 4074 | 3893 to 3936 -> 1.6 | 7.97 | 8.08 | 9.8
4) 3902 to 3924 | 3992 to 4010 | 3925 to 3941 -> 3.4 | 8.78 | 7.03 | 9.41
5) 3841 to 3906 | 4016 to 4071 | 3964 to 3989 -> 5.5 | 8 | 7.16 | 9.91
